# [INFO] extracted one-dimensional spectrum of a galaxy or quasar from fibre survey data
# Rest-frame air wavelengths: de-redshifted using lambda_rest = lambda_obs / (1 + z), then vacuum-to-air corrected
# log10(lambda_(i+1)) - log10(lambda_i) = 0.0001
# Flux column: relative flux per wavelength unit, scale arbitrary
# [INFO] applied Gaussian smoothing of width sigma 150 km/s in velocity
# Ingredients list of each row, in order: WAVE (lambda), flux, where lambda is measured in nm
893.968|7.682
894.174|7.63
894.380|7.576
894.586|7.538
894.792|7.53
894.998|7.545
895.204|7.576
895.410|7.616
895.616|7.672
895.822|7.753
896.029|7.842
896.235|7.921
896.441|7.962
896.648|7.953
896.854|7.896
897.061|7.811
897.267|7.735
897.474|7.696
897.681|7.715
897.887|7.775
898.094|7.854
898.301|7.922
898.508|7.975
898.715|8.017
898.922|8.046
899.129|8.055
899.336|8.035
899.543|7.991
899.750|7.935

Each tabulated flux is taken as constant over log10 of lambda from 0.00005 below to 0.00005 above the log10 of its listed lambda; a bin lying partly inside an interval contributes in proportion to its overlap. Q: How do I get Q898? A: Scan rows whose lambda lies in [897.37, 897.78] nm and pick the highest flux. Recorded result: 7.715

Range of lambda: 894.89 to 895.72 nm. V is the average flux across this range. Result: 7.61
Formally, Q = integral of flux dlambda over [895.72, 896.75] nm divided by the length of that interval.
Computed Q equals 7.88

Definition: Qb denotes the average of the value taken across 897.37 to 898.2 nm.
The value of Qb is 7.76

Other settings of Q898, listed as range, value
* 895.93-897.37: 7.962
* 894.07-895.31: 7.63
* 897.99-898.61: 7.975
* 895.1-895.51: 7.616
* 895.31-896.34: 7.921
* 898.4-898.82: 8.017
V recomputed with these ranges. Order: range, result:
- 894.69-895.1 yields 7.54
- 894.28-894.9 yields 7.55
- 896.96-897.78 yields 7.74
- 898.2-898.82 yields 7.97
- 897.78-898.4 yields 7.85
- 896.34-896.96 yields 7.93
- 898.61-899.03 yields 8.03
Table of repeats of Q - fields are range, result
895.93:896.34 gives 7.9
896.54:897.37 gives 7.85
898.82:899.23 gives 8.05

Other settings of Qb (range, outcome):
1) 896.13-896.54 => 7.95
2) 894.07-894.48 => 7.6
